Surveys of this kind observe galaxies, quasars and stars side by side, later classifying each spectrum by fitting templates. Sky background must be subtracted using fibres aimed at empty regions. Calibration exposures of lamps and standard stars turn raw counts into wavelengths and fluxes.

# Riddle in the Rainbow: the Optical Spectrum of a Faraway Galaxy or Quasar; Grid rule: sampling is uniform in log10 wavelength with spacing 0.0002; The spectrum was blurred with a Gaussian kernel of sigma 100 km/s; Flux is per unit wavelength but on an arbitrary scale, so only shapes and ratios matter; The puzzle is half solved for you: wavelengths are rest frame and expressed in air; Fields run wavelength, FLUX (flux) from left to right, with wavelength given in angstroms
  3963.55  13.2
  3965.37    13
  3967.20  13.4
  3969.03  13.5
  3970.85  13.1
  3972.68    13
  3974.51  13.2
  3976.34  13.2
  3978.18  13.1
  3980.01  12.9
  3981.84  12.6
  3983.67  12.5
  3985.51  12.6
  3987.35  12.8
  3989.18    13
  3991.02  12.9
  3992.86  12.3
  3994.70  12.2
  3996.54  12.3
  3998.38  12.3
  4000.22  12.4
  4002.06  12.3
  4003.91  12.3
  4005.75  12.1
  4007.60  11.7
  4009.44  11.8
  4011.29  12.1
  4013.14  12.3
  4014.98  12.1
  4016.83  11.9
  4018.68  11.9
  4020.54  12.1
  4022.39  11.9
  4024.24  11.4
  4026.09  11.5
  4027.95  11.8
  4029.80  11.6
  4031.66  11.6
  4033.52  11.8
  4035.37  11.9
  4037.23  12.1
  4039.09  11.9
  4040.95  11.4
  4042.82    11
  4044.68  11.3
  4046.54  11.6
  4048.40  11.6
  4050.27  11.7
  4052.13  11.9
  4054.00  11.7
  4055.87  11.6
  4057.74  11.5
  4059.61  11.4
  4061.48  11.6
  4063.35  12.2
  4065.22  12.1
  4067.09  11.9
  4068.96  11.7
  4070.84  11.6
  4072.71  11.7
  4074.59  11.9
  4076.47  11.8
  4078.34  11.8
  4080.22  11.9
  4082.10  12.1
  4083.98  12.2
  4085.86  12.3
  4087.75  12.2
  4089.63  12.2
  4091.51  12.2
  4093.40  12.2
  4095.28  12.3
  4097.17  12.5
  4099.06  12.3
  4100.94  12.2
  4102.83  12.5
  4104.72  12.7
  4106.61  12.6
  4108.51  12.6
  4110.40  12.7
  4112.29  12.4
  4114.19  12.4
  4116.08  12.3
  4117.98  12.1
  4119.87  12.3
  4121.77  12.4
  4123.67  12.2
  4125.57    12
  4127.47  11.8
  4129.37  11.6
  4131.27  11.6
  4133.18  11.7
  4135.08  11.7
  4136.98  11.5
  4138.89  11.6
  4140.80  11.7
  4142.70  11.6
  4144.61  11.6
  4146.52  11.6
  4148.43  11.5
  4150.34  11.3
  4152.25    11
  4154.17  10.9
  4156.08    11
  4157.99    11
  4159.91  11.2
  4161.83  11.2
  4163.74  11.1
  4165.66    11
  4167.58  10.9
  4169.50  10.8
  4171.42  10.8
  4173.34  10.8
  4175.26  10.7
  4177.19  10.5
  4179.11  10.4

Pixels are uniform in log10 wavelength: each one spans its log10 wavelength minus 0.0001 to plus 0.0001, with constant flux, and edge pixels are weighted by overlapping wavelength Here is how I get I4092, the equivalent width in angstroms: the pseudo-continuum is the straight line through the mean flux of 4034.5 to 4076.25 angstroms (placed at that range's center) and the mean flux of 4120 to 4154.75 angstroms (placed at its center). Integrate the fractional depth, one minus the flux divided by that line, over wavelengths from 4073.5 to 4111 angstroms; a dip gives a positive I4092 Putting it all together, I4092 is -1.9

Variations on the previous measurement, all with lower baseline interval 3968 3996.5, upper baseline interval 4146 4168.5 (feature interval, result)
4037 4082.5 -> 1.41 angstroms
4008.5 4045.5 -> 1.90 angstroms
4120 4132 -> -0.55 angstroms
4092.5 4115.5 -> -1.57 angstroms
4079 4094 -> -0.42 angstroms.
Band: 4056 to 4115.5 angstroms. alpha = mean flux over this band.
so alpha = 12.1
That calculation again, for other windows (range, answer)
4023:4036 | 11.7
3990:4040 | 12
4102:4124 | 12.4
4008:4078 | 11.8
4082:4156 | 12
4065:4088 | 11.9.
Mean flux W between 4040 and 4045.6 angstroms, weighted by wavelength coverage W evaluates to 11.2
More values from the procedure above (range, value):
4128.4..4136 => 11.7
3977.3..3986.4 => 12.7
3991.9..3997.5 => 12.3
